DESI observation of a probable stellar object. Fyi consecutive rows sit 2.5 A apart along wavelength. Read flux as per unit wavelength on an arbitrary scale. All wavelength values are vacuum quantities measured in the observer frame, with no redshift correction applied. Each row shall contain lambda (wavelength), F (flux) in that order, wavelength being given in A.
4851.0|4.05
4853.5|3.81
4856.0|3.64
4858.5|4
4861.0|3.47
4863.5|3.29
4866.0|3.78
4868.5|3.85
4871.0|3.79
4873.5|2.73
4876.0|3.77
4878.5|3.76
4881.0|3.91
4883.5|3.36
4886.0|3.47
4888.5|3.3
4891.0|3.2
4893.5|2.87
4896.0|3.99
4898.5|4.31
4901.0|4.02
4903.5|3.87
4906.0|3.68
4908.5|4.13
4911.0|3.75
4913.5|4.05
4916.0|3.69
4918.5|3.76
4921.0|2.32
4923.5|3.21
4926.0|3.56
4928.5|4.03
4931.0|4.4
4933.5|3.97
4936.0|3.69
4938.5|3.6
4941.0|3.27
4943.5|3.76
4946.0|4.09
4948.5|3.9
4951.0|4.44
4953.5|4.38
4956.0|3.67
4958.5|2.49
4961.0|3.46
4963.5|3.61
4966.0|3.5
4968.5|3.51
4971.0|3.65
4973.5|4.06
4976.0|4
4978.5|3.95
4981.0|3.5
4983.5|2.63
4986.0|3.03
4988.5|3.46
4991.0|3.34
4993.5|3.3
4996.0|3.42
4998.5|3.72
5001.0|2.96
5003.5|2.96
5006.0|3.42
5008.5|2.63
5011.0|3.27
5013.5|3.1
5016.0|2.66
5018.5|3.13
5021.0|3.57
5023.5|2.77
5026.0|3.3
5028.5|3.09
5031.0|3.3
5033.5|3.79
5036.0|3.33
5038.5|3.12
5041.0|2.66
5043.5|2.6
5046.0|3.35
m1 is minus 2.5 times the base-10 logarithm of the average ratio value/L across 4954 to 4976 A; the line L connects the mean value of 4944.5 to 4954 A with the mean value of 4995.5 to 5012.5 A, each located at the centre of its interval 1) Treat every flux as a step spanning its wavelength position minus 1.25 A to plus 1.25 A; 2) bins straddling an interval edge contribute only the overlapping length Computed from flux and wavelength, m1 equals 0.10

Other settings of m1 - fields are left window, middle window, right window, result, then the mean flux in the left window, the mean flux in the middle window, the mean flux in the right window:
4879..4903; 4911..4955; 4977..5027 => -0.09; 3.62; 3.77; 3.21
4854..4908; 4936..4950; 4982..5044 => -0.10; 3.63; 3.73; 3.15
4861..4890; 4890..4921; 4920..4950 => -0.04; 3.54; 3.72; 3.67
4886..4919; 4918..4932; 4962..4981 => 0.06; 3.73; 3.52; 3.73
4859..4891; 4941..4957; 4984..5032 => -0.19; 3.54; 3.99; 3.17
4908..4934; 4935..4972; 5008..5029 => -0.05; 3.7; 3.67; 3.07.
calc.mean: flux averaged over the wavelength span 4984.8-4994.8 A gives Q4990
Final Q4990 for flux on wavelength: 3.28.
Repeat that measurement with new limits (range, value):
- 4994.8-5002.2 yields 3.37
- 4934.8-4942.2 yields 3.52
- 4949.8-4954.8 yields 4.4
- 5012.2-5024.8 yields 3.05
